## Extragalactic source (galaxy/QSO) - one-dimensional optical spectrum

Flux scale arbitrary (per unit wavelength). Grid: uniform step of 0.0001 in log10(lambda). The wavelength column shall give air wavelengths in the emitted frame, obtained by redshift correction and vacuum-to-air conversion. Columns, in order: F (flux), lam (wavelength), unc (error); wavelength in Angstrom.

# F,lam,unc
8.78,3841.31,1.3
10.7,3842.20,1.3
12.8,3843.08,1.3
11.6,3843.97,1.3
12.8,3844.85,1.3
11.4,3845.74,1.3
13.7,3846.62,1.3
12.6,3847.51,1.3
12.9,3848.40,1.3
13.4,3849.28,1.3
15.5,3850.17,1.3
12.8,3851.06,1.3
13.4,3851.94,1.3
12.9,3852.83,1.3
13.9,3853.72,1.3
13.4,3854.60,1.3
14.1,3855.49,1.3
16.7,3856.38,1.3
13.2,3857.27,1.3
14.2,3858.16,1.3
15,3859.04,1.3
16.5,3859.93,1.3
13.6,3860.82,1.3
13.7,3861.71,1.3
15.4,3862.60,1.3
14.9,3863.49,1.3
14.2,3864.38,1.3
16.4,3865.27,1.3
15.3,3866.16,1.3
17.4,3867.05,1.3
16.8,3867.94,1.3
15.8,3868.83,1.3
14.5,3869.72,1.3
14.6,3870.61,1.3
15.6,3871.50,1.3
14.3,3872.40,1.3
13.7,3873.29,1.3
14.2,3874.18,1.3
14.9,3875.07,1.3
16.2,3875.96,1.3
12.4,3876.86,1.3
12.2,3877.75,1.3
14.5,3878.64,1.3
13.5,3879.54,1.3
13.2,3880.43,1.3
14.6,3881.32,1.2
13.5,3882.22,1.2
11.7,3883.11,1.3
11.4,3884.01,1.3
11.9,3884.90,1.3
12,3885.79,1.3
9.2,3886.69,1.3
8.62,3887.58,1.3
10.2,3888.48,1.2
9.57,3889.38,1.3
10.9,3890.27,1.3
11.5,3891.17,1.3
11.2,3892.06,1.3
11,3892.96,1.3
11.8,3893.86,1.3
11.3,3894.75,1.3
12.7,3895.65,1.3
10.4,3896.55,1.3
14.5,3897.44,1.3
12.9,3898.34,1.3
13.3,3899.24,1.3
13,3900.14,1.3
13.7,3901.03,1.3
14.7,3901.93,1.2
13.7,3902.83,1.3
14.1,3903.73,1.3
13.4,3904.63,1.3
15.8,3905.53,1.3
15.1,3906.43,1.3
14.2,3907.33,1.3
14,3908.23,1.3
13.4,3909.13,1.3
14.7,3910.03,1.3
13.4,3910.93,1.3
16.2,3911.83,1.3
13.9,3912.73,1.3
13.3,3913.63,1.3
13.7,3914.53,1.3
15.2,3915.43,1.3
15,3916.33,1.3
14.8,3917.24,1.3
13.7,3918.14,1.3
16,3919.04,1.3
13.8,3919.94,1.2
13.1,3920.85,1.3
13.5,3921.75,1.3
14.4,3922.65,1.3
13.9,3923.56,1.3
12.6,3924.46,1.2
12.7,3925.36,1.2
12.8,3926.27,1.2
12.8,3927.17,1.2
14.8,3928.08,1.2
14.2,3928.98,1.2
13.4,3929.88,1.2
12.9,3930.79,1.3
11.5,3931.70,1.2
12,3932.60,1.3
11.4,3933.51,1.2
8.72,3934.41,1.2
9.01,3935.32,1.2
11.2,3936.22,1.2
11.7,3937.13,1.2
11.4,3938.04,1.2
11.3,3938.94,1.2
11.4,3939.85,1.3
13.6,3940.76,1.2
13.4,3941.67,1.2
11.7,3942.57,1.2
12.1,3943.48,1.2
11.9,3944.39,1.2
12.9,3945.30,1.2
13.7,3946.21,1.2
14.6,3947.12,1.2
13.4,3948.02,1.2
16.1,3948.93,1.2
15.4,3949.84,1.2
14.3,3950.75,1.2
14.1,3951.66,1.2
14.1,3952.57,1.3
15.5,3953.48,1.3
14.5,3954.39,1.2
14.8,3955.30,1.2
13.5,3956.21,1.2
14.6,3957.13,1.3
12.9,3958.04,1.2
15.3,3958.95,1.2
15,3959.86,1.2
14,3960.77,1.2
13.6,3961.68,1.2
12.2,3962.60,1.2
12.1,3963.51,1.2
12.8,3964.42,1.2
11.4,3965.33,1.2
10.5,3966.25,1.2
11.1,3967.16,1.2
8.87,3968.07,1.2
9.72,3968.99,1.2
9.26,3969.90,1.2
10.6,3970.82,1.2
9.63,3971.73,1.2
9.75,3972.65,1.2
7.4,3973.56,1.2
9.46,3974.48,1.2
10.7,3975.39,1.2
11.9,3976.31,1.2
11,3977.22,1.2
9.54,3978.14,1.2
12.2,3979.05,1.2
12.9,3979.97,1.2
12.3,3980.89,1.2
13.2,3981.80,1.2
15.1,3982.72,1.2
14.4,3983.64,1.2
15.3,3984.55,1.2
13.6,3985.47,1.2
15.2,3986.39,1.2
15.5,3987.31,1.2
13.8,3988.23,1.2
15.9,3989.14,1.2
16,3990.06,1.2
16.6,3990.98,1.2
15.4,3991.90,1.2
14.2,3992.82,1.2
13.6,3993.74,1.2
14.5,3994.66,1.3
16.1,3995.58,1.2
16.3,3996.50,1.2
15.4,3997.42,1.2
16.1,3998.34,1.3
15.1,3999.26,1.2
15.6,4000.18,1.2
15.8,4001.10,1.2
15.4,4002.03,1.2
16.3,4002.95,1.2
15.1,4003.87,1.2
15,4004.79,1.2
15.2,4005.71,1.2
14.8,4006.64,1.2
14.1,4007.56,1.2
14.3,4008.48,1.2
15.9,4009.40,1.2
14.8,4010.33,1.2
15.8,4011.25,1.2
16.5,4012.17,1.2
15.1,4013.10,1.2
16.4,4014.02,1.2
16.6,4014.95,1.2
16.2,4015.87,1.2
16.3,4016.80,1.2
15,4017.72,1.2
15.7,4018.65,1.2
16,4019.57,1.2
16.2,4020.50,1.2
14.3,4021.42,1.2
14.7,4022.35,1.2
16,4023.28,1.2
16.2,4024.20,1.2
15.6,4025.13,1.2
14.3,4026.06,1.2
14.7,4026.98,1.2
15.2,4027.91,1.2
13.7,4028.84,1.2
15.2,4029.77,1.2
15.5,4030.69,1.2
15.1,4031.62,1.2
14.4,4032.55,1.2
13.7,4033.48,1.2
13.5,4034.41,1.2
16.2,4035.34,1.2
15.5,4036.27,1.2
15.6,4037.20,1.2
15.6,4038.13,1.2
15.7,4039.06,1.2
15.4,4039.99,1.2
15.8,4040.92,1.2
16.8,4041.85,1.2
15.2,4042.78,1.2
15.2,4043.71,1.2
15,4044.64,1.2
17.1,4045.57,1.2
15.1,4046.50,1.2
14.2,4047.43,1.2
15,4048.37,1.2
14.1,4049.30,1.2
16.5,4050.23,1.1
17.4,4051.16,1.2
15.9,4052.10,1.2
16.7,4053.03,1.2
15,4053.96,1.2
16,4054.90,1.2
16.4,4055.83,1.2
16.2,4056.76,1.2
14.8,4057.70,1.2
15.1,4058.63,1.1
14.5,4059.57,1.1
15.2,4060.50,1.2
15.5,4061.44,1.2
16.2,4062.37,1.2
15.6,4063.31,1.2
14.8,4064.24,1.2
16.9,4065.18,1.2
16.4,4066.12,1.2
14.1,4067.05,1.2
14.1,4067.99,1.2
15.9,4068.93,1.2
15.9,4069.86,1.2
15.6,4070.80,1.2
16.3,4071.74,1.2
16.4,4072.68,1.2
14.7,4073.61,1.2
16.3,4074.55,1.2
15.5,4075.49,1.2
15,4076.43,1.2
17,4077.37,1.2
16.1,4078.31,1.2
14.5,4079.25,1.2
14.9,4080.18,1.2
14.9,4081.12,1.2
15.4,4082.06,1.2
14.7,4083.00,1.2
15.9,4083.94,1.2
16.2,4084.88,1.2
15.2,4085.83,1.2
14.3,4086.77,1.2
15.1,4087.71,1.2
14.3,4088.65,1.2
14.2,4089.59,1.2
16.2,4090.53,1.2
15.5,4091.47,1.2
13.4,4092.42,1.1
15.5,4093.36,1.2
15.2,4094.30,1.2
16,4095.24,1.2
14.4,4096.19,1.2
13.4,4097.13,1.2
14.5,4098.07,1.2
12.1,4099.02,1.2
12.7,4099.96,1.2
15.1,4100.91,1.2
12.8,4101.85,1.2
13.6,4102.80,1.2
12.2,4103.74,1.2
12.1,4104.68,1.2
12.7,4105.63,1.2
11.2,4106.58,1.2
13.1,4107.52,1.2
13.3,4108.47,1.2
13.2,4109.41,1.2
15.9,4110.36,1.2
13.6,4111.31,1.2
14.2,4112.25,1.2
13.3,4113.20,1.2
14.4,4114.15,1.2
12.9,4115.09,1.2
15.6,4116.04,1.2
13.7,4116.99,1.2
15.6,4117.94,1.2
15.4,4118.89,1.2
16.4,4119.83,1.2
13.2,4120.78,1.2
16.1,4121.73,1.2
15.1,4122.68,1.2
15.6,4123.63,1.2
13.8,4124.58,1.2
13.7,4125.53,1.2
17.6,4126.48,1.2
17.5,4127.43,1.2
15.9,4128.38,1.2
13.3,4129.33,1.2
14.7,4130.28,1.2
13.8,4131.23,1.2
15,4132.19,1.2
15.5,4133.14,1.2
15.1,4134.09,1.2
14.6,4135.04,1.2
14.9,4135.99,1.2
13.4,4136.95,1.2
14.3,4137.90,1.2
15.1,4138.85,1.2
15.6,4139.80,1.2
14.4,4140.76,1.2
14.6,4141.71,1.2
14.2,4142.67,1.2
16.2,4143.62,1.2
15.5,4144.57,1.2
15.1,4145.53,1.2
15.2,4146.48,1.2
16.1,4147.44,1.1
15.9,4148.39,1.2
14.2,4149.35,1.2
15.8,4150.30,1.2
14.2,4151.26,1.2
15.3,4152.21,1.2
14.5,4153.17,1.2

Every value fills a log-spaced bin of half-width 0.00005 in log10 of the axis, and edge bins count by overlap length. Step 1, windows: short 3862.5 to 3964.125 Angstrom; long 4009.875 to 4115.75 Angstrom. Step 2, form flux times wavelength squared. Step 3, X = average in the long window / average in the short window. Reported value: 1.21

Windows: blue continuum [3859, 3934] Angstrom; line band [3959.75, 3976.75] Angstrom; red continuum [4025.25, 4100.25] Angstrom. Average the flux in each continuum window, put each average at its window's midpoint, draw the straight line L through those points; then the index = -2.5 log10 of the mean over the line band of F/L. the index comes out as 0.29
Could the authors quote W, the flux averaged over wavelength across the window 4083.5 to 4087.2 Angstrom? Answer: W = 15.4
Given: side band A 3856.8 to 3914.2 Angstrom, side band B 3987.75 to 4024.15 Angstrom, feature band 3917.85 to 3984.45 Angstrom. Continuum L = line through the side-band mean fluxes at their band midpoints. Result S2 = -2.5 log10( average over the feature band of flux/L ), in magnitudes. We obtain 0.16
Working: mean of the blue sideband 13.5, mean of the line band 12.6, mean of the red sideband 15.4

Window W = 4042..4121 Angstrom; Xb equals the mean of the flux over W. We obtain 14.9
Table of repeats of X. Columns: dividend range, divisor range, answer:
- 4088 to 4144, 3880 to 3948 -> 1.24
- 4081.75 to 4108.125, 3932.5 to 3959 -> 1.17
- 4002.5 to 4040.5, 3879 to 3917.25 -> 1.26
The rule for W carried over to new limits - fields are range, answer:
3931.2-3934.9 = 10.9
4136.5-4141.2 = 14.6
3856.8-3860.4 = 14.7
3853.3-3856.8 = 14.5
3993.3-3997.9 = 15.2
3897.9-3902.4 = 13.5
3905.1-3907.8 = 15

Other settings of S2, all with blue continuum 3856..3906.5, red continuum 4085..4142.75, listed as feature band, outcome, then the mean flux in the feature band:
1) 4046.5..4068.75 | -0.09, 15.5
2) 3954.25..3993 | 0.09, 12.7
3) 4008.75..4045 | -0.10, 15.4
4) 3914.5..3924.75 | -0.04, 14.2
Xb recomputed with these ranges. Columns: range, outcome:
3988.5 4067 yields 15.4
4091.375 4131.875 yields 14.3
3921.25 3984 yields 12.5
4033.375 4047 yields 15.5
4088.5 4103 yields 14.3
